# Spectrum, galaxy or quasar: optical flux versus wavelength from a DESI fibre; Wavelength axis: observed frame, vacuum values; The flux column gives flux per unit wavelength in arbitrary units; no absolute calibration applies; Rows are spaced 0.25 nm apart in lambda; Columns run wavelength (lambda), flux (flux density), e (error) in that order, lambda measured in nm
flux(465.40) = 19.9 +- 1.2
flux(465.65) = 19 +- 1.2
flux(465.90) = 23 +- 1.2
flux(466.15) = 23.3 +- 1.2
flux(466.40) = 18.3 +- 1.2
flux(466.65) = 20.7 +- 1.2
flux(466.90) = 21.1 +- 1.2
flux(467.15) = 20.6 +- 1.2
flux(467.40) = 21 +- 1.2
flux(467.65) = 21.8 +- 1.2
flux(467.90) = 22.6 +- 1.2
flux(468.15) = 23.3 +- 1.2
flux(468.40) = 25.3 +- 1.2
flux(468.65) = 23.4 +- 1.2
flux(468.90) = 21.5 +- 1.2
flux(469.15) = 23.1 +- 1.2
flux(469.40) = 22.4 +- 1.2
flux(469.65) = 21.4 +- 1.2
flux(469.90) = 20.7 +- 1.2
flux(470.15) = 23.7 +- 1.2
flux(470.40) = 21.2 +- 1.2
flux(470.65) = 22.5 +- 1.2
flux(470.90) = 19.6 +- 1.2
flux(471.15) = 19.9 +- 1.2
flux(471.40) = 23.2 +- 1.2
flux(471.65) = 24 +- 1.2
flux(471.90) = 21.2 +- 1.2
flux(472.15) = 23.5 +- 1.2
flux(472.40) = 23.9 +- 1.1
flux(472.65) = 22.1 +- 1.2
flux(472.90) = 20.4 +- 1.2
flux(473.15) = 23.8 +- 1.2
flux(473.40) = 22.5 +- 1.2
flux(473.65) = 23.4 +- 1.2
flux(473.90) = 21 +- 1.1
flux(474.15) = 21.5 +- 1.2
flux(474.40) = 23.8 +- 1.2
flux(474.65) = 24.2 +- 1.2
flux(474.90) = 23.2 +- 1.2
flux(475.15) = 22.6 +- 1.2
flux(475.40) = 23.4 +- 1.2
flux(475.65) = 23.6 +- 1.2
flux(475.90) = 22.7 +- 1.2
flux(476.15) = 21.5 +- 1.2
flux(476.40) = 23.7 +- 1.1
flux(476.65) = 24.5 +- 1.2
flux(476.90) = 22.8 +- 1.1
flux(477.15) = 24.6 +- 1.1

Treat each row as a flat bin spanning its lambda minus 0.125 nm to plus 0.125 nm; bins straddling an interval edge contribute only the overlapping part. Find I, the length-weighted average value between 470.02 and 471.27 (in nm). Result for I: 21.4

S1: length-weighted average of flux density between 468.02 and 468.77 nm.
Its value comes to 24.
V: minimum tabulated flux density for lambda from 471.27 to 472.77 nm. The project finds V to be 21.2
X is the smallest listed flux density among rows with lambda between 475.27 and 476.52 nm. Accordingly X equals 21.5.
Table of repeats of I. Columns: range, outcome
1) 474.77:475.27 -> 22.9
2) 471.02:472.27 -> 22.3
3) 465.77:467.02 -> 21.3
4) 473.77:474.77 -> 22.6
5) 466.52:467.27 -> 20.8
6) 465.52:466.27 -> 21.7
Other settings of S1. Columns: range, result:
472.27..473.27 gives 22.5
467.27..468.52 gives 22.8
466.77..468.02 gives 21.4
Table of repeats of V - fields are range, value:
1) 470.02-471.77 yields 19.6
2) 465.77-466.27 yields 23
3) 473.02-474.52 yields 21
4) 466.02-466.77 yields 18.3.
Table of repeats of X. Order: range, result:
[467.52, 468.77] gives 21.8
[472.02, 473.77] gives 20.4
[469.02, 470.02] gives 20.7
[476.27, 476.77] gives 23.7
